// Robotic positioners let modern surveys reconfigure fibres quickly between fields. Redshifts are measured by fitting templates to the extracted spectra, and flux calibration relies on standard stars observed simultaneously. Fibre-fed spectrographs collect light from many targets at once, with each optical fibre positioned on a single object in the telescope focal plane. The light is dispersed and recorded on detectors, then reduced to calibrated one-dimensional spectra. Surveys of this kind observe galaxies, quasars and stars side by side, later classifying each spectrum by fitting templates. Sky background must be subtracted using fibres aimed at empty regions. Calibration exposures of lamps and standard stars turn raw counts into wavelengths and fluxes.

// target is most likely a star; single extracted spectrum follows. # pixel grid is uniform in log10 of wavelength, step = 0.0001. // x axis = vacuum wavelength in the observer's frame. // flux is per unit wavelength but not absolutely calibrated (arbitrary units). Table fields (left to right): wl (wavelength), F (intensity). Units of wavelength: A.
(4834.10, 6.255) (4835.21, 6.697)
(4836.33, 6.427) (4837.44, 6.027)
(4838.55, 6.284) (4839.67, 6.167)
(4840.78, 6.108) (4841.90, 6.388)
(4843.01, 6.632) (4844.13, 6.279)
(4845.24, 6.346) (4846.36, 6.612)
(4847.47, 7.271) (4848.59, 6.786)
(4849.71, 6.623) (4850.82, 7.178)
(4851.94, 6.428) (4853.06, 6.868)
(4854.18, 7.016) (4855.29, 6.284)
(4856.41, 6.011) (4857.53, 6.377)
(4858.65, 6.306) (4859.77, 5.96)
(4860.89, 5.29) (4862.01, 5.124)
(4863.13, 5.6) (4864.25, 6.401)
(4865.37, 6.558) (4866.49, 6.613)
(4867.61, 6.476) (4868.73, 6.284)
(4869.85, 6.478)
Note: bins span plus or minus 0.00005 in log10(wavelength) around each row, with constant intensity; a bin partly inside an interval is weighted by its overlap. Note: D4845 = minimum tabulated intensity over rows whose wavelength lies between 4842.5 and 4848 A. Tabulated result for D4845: 6.279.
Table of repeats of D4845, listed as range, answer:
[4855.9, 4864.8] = 5.124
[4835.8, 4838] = 6.027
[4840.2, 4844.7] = 6.108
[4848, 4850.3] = 6.623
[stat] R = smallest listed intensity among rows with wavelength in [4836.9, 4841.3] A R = 6.027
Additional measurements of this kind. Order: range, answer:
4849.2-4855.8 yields 6.284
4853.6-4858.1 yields 6.011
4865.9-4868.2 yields 6.476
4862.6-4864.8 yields 5.6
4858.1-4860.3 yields 5.96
